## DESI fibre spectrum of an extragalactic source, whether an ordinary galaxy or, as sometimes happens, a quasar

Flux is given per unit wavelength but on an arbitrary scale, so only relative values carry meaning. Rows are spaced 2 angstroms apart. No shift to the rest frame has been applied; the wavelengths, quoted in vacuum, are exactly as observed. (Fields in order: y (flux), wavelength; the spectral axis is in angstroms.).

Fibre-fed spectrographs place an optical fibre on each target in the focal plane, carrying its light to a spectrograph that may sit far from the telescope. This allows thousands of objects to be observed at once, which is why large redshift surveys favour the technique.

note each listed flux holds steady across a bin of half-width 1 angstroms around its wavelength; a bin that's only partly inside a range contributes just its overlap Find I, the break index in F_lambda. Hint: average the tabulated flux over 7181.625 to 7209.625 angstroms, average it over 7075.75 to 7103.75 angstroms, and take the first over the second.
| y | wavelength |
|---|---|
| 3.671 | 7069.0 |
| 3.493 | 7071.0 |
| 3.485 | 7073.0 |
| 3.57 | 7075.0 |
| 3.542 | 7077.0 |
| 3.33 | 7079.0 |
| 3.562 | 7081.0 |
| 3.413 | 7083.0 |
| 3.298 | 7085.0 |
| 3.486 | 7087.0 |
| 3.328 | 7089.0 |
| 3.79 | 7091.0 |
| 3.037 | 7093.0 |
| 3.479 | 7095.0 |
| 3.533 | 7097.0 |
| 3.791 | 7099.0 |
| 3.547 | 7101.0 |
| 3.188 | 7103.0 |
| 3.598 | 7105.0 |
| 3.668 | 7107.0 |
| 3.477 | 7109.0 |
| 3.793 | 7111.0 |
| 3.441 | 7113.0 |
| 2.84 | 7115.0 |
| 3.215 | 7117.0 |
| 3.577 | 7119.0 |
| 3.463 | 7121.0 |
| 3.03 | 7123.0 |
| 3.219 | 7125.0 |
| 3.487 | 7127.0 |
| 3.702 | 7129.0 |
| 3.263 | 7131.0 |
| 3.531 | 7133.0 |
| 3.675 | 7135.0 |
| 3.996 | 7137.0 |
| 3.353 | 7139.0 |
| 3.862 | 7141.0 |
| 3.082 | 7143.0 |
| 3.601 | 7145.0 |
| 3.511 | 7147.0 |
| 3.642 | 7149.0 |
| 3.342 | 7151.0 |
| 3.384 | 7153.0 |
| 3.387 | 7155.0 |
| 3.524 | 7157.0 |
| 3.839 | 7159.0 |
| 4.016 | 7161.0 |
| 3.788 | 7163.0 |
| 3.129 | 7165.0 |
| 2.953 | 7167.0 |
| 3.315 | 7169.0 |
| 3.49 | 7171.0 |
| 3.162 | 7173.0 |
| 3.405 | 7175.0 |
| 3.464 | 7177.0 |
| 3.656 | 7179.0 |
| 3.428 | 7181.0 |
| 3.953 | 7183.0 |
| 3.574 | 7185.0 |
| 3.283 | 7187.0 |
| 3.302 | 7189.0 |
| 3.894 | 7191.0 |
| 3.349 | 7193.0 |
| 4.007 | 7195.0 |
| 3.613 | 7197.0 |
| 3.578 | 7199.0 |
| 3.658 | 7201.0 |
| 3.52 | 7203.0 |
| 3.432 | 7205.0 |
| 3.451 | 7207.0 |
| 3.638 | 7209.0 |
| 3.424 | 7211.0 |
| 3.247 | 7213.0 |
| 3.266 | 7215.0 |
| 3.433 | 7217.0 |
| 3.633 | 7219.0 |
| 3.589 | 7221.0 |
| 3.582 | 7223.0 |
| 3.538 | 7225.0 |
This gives 1.0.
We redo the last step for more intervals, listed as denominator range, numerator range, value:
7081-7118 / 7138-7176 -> 1.01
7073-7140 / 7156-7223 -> 1.02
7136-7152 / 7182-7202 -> 1.02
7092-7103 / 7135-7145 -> 1.04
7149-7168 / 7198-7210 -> 1.02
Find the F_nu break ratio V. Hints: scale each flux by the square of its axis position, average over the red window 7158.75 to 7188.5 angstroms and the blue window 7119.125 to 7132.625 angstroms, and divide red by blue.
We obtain 1.04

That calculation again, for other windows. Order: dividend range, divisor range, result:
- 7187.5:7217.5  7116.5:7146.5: 1.03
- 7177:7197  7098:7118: 1.06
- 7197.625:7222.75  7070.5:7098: 1.05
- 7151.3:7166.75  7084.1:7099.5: 1.04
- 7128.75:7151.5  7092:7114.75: 1.03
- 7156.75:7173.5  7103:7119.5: 1.03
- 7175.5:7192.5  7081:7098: 1.07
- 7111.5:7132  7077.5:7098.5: 0.98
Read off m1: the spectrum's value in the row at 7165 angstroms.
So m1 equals 3.129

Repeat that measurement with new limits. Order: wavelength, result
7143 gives 3.082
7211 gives 3.424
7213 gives 3.247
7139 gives 3.353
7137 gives 3.996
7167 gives 2.953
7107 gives 3.668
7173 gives 3.162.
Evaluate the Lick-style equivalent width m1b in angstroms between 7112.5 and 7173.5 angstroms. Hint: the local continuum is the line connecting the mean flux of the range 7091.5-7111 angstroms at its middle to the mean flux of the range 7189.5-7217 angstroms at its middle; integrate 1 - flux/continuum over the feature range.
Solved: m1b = 1.19 angstroms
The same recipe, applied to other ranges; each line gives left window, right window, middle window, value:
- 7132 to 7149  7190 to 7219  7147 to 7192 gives 0.82 angstroms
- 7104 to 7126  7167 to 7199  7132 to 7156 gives -0.61 angstroms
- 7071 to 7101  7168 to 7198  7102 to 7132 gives 0.82 angstroms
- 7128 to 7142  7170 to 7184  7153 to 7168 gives 0.19 angstroms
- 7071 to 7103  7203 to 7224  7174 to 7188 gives -0.27 angstroms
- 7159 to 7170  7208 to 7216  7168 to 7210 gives -1.21 angstroms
